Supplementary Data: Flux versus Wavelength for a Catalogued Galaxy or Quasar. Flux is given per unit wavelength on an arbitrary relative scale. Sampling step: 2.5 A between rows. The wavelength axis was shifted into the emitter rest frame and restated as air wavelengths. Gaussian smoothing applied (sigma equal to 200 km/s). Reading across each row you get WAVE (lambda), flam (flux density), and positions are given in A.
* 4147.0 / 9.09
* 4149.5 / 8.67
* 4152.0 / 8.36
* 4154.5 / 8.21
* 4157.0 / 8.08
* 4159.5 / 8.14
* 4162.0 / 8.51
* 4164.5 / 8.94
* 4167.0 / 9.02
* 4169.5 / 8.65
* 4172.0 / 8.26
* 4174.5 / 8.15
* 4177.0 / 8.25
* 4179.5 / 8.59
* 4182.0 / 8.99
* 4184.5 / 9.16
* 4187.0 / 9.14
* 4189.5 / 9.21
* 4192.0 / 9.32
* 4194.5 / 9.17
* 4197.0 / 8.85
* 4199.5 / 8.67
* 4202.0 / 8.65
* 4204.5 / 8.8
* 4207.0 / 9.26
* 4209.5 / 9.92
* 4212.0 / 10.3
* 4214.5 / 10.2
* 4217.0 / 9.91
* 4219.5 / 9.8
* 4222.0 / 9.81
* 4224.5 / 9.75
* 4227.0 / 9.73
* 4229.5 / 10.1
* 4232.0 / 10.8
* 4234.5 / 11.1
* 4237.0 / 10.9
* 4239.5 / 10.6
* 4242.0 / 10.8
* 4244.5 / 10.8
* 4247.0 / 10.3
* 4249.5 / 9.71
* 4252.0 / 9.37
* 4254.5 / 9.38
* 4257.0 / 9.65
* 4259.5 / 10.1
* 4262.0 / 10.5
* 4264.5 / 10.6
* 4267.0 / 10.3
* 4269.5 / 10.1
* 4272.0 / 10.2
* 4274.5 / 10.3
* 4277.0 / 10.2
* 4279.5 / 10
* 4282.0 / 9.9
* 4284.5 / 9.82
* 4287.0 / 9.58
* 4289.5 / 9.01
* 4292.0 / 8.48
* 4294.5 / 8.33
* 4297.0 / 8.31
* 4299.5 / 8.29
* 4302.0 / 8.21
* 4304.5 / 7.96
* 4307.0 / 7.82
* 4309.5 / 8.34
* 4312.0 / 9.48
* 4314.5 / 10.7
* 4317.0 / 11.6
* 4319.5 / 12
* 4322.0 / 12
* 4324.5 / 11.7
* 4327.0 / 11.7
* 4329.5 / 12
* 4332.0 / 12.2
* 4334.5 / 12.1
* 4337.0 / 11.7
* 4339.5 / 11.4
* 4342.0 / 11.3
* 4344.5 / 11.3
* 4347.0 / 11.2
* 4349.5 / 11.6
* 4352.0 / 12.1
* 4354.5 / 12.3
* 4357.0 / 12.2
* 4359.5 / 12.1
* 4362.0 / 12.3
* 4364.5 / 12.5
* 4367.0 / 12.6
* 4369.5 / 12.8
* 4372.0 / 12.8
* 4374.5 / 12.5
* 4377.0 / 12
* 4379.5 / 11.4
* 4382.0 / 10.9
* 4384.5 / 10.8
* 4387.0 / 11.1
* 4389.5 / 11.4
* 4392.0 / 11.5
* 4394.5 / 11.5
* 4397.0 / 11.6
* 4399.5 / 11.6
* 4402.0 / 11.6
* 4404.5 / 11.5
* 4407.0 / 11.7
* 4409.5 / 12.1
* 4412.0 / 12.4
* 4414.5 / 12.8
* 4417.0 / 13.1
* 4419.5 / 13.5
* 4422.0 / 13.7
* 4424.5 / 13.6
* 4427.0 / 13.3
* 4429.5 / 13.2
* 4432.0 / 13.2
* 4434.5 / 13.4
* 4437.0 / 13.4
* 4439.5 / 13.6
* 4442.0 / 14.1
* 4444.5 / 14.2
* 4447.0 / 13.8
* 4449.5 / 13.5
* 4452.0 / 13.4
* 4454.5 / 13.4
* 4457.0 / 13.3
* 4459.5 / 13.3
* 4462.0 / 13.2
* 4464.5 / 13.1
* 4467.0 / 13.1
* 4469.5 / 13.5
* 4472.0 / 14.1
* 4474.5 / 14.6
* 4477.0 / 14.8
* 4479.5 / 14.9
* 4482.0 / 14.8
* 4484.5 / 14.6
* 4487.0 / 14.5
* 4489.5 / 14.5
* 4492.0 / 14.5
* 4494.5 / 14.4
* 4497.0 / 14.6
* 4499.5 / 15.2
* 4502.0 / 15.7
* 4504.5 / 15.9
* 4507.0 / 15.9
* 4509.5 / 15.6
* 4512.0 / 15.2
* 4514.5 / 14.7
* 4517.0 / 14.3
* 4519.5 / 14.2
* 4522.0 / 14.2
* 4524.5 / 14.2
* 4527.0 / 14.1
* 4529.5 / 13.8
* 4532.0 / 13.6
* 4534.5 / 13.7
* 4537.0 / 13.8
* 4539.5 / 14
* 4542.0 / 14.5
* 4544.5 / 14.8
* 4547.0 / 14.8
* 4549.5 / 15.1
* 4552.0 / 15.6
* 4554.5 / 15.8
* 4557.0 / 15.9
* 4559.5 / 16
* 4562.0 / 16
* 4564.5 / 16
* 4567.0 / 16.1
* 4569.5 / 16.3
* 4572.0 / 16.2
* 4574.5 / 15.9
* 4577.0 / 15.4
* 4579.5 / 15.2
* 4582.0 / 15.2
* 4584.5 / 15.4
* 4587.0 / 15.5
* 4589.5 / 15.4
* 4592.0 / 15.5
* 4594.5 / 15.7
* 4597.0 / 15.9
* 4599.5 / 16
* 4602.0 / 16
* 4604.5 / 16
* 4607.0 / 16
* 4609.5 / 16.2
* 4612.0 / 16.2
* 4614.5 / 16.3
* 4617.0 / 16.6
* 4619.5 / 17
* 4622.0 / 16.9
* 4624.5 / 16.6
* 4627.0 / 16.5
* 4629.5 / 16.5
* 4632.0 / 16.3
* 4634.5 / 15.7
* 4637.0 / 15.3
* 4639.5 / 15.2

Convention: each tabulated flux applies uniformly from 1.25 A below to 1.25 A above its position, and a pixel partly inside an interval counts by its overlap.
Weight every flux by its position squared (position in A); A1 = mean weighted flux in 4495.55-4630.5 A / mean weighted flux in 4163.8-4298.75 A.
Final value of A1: 1.9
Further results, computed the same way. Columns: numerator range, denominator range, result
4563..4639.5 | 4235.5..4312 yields 1.93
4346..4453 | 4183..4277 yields 1.37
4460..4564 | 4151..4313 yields 1.77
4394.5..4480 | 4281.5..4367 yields 1.30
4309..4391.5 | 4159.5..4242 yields 1.33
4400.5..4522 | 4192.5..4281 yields 1.54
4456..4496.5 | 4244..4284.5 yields 1.54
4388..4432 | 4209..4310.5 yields 1.36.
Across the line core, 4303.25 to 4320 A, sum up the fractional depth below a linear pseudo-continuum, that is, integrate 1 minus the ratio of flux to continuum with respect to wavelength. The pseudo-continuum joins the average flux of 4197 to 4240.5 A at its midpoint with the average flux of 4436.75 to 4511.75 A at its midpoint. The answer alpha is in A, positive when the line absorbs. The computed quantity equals 2.75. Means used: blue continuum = 9.87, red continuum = 14.3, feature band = 9.6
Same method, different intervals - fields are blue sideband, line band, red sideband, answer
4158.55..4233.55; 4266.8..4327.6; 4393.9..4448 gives 6.3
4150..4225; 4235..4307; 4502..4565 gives 4.8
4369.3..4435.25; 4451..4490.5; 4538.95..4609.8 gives -1.0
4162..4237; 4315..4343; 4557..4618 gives -0.6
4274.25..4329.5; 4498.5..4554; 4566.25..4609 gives -0.9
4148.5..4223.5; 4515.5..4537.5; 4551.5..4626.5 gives 1.3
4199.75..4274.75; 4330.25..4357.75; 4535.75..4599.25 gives 0.1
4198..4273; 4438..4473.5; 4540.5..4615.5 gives 0.3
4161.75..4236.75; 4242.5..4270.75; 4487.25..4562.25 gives 0.6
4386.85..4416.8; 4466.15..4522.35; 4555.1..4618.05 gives -3.5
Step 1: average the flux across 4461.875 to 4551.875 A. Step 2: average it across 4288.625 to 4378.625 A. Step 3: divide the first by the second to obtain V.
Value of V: 1.32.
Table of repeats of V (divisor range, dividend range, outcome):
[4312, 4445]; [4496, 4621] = 1.26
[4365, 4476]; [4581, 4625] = 1.26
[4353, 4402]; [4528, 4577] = 1.28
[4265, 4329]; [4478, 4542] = 1.49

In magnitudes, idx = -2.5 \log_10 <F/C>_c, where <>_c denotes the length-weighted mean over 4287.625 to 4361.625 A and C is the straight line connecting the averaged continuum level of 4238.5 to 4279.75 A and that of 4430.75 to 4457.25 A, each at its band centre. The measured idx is 0.08 mag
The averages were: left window 10.2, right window 13.6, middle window 10.6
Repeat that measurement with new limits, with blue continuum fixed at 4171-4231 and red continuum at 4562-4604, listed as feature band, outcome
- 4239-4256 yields -0.01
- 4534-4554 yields 0.03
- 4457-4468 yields 0.04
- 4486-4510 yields -0.06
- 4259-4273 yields 0.01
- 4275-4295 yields 0.13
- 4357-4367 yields -0.03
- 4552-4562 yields -0.04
